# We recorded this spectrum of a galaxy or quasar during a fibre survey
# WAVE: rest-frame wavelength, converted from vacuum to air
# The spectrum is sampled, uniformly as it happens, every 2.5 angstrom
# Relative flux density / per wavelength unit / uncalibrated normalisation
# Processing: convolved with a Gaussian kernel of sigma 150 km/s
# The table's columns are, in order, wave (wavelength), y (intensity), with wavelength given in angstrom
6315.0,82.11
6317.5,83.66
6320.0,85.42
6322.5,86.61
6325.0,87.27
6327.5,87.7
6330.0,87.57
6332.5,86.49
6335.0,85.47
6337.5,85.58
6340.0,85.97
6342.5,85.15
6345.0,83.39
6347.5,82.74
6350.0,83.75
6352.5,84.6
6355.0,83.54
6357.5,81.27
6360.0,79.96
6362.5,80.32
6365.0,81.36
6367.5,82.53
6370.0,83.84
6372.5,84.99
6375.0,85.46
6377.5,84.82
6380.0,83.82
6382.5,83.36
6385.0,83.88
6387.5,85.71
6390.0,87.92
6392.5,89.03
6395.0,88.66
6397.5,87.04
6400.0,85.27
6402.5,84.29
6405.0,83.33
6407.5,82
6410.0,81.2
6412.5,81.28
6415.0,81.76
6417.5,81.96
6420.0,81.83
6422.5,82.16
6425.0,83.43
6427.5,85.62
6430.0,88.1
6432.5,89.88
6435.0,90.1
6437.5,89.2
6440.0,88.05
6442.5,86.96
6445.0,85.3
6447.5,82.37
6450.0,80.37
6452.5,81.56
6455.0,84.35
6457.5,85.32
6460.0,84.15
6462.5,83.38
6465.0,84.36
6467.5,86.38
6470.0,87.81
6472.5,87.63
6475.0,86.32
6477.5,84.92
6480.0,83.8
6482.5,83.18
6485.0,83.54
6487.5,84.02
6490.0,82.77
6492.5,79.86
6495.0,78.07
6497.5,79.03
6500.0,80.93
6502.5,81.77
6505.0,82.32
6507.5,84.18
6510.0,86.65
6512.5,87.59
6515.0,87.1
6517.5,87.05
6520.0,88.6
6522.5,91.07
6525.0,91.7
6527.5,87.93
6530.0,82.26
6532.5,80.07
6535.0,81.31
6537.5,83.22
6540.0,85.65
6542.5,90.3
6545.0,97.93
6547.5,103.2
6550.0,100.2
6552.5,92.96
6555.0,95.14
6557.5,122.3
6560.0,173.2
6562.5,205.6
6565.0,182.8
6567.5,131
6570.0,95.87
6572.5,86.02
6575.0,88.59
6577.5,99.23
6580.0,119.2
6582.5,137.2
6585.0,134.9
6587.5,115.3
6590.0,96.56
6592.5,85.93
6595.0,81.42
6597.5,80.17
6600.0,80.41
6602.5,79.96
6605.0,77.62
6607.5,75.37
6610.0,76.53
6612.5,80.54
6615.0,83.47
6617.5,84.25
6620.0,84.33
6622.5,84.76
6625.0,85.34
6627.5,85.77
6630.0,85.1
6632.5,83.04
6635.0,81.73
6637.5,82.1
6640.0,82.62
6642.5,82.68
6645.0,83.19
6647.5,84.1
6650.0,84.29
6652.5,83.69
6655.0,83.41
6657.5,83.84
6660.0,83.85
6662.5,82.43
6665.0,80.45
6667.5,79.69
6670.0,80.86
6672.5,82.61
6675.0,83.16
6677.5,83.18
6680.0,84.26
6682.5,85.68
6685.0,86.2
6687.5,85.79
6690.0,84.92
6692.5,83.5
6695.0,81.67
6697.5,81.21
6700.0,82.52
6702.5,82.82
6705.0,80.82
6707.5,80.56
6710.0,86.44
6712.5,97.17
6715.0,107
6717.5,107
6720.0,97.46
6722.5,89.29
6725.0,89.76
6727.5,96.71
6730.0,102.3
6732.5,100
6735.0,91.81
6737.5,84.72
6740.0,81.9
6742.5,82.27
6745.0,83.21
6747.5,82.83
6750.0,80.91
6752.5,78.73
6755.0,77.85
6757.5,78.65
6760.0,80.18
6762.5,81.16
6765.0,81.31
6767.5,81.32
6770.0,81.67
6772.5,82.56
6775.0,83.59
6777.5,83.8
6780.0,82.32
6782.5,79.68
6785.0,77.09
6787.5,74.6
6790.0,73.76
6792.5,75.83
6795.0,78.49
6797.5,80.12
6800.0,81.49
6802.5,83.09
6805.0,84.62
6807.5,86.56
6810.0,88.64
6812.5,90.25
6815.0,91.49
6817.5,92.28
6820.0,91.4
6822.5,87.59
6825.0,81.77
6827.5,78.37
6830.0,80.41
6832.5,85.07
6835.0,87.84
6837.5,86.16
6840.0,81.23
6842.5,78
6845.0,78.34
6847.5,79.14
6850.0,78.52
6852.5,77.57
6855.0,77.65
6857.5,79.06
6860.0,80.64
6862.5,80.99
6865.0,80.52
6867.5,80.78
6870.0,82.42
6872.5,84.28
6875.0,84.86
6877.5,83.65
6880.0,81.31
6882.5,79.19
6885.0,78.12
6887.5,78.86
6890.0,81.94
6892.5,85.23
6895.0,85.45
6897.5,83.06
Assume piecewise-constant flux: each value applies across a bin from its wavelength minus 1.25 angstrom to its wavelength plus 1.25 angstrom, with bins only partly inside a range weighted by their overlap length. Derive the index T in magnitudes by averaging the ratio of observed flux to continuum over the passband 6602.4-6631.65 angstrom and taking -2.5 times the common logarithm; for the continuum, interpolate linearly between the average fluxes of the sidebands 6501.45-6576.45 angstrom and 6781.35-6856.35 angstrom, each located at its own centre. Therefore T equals 0.17 mag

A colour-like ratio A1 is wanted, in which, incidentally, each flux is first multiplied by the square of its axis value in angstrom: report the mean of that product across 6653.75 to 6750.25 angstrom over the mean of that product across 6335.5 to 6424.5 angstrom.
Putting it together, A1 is 1.14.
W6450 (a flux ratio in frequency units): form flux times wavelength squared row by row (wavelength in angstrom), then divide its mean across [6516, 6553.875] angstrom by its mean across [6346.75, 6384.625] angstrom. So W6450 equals 1.14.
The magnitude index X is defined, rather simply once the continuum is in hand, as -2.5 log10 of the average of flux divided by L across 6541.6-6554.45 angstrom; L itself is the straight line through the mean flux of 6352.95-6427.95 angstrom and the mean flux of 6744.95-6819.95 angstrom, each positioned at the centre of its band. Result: -0.169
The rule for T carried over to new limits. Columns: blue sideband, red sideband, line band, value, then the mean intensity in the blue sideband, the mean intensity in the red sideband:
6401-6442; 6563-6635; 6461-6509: 0.07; 84.7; 96.6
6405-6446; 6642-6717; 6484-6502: 0.05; 84.9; 84.6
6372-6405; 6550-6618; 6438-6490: 0.11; 85.6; 106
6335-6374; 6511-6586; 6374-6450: 0.06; 83.4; 106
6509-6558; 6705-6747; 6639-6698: 0.10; 90.7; 91.8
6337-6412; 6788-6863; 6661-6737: -0.06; 84.1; 82.5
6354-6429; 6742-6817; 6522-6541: -0.03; 83.7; 81.7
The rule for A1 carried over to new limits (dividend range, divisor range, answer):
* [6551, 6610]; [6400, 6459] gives 1.36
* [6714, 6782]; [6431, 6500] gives 1.12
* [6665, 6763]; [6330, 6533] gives 1.11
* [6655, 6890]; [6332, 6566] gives 1.04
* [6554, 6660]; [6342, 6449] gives 1.23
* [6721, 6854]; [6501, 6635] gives 0.92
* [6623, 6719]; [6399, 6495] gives 1.08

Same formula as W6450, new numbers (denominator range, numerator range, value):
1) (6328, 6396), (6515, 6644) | 1.23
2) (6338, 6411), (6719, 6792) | 1.12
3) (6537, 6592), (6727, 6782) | 0.77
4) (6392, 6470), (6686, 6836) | 1.11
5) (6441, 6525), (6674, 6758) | 1.11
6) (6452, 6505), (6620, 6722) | 1.08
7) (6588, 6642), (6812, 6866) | 1.06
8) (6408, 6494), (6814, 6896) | 1.10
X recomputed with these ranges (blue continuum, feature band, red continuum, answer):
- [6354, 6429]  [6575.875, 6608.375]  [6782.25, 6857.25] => -0.17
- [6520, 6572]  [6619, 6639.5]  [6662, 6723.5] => 0.14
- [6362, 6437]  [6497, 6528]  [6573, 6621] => 0.04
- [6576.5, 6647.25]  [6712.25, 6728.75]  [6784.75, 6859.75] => -0.14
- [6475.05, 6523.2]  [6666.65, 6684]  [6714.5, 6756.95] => 0.07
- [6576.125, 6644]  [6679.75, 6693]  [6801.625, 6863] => 0.03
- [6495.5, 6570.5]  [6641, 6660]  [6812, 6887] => 0.12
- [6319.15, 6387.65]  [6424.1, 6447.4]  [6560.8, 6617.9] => 0.05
